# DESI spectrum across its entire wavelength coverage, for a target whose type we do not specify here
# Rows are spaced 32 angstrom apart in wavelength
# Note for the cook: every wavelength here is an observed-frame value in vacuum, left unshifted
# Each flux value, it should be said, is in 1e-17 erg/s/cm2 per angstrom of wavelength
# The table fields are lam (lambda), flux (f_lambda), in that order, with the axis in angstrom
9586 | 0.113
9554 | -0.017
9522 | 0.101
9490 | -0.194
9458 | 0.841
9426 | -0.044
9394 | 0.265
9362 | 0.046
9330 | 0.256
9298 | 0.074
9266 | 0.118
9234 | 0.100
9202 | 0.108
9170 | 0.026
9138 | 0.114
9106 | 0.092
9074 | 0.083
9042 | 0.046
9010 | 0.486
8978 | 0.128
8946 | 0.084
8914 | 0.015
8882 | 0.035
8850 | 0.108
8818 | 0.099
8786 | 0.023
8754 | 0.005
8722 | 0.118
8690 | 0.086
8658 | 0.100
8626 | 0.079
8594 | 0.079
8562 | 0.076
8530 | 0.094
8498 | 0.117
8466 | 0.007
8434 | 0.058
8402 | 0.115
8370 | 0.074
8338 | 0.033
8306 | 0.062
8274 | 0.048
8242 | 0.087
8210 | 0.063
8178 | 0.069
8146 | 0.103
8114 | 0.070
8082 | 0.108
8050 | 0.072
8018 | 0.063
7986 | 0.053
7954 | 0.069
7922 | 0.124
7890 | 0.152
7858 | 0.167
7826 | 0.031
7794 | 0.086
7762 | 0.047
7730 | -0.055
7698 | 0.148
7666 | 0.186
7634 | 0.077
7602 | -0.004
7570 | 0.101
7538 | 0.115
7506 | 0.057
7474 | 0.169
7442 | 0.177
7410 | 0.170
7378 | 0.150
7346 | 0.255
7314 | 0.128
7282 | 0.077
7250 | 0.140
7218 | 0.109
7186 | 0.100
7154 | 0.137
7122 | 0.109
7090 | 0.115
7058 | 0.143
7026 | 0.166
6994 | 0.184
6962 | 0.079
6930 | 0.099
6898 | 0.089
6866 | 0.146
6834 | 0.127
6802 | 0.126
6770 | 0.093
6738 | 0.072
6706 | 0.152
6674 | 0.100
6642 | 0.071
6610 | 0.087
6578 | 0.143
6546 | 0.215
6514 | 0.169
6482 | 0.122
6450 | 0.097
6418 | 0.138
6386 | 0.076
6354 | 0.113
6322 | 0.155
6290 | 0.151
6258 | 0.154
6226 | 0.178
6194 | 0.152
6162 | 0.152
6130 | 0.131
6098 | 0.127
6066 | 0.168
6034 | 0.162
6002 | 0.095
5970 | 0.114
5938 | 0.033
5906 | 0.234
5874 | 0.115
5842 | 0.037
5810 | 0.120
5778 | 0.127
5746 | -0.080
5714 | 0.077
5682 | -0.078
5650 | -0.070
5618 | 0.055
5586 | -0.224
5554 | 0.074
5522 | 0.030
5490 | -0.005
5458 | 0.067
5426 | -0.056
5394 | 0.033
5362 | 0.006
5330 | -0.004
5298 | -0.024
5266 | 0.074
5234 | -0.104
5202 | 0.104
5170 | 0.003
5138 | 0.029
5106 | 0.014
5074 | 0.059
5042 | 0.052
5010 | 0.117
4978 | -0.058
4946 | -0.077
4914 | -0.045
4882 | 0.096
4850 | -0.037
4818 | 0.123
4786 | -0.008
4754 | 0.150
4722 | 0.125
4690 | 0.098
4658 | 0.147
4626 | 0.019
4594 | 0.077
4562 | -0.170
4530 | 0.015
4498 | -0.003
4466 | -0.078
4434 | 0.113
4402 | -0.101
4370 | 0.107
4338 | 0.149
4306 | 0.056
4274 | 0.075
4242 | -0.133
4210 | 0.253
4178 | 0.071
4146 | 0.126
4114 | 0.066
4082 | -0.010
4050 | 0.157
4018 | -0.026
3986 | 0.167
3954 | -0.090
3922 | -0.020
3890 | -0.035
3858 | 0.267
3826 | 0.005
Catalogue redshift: 1.415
